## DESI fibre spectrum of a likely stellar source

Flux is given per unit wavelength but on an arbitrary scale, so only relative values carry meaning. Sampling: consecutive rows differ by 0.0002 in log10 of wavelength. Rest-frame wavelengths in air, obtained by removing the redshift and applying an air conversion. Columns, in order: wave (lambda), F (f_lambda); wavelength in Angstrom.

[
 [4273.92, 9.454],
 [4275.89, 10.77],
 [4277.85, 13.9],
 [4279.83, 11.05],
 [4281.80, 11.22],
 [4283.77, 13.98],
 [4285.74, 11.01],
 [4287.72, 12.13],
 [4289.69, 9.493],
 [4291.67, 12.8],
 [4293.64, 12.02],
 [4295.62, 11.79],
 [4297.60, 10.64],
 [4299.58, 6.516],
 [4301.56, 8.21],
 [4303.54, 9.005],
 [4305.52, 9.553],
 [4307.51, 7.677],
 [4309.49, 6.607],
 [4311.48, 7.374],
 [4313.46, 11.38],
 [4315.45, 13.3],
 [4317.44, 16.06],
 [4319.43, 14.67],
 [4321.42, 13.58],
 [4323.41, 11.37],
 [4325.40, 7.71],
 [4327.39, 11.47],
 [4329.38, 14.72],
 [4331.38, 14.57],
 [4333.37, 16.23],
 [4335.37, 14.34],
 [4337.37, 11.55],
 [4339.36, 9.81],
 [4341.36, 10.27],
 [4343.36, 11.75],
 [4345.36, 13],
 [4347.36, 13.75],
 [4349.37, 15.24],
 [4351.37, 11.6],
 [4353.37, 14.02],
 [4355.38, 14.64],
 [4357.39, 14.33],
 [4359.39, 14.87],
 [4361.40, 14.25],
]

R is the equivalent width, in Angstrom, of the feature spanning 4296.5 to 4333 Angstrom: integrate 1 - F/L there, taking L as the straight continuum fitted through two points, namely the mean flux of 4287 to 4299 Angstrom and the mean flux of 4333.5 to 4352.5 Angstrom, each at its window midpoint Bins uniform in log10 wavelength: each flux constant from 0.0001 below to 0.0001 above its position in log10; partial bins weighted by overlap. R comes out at 3.0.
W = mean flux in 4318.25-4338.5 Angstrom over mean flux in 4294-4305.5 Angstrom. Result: 1.38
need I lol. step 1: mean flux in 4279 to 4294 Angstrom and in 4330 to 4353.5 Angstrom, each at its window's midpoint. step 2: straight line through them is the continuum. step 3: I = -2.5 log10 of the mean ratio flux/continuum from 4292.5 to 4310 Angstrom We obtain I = 0.29 mag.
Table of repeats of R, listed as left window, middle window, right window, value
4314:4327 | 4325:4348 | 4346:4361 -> 1.4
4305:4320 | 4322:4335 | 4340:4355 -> -1.2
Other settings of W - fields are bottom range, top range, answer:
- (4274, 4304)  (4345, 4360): 1.27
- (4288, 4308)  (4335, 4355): 1.27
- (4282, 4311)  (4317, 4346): 1.26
